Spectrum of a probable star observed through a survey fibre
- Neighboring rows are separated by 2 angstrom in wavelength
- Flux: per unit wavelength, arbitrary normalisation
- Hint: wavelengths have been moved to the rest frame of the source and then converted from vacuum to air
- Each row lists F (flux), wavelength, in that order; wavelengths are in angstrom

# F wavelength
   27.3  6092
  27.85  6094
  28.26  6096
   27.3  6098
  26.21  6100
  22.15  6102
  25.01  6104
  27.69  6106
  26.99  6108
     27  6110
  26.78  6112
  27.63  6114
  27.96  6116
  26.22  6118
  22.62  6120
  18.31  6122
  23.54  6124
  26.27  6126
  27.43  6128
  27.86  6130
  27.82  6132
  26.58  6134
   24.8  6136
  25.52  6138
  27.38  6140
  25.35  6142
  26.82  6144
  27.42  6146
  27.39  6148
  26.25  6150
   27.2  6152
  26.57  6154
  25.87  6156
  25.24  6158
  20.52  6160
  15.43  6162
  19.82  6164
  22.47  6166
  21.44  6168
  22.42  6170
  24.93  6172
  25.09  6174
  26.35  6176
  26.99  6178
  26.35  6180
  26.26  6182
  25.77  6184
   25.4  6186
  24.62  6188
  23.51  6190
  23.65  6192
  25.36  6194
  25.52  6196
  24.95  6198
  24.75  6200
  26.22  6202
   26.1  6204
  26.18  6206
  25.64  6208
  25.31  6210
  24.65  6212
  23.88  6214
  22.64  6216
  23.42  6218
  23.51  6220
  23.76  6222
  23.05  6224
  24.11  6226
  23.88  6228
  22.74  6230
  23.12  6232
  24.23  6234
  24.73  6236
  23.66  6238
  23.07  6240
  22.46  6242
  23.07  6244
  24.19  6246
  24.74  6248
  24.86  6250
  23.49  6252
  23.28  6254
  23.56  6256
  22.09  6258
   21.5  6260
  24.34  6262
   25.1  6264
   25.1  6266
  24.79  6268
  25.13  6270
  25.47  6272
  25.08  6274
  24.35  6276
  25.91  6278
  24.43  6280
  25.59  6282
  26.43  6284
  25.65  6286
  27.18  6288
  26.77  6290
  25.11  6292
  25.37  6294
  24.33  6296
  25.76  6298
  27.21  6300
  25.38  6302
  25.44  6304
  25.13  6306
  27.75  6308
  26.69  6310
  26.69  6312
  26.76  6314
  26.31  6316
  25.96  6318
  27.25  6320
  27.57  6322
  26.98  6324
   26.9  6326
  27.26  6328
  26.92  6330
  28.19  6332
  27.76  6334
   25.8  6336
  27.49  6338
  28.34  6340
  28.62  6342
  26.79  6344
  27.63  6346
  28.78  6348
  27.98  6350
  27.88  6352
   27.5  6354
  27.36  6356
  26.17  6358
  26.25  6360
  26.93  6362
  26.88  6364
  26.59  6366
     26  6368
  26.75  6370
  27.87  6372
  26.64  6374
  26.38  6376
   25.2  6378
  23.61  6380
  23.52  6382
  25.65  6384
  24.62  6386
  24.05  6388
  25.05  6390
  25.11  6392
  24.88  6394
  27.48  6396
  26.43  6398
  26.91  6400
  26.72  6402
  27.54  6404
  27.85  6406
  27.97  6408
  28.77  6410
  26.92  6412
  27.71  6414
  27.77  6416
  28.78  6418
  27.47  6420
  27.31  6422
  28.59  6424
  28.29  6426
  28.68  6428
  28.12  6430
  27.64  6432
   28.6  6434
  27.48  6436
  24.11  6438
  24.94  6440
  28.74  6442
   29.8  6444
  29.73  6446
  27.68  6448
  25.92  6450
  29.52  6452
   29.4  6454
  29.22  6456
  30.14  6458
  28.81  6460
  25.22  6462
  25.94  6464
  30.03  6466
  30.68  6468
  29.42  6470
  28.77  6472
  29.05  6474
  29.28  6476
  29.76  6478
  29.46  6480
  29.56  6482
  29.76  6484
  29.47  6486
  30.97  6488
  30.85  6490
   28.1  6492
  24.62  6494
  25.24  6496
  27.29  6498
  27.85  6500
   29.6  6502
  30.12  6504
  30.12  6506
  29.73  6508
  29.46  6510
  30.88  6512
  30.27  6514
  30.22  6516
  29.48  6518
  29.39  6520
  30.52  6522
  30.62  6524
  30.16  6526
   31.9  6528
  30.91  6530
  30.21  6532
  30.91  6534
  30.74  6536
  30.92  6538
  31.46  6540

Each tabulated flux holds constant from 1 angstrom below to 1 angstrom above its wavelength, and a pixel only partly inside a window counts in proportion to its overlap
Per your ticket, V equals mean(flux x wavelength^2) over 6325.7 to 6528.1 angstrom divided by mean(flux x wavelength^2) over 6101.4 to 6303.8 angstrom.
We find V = 1.21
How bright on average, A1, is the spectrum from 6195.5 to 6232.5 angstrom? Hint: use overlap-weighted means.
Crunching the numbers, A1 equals 24.4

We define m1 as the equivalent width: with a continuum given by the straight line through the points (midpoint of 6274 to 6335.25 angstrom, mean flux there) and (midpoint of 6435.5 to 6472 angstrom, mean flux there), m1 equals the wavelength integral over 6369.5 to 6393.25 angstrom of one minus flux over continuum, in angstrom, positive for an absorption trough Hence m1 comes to 1.7 angstrom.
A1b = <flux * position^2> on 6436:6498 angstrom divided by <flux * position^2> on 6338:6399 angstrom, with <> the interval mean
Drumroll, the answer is 1.1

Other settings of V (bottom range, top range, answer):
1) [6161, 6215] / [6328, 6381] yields 1.17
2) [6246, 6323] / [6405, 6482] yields 1.17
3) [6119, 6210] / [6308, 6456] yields 1.16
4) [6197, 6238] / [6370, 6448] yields 1.18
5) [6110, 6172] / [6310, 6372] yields 1.16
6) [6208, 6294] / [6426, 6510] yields 1.26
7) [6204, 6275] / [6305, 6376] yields 1.16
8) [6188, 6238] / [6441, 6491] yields 1.29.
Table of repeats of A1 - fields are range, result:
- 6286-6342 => 26.6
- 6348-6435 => 26.9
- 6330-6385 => 26.8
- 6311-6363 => 27.2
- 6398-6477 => 28.1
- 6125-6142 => 26.6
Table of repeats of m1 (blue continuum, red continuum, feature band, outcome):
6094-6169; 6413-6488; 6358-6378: 0.74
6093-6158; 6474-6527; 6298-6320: 1.09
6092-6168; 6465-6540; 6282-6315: 1.51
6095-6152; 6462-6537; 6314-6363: 1.31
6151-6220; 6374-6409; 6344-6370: -1.55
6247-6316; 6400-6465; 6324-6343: -0.97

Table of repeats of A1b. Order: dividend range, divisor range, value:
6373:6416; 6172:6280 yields 1.13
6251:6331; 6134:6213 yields 1.06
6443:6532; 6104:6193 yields 1.29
